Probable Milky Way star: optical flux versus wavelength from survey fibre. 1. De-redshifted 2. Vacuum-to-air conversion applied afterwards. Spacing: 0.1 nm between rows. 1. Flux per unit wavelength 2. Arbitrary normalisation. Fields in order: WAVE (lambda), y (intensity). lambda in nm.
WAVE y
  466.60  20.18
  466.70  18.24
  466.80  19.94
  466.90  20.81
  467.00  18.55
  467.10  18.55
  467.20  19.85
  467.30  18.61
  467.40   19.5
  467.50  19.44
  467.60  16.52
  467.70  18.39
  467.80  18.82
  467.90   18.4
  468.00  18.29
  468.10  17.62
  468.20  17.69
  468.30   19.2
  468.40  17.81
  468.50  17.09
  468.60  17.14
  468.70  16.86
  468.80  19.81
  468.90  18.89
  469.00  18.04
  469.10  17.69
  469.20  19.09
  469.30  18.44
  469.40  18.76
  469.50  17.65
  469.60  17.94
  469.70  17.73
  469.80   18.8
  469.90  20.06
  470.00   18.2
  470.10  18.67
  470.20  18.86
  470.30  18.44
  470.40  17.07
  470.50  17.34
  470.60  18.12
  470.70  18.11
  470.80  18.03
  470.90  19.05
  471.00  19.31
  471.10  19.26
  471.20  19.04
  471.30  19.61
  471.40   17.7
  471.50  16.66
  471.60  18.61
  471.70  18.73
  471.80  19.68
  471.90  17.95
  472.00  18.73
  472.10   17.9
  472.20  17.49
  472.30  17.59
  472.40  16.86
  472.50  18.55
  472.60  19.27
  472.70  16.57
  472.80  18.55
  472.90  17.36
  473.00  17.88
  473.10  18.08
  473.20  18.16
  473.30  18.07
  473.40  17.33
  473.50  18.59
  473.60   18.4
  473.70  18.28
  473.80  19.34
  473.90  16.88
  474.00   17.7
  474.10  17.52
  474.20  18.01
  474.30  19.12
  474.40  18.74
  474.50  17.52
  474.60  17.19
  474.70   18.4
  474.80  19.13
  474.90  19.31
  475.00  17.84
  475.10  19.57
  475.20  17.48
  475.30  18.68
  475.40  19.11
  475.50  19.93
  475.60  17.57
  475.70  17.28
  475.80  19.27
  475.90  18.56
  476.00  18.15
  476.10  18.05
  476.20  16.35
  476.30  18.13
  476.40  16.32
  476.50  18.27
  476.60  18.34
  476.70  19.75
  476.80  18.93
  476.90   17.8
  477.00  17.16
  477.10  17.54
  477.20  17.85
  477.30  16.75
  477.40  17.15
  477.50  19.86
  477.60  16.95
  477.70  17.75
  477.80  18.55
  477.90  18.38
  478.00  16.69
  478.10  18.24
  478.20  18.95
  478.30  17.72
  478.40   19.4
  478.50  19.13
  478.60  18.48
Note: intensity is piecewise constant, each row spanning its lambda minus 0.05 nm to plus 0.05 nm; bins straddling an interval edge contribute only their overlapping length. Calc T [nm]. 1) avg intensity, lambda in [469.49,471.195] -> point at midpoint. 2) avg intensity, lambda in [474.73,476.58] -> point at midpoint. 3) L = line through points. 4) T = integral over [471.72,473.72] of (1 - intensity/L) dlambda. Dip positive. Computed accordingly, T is 0.03 nm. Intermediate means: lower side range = 18.4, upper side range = 18.3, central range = 18.1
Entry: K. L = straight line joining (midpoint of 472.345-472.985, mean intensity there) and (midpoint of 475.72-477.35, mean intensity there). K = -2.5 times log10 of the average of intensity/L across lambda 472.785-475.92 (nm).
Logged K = -0.02 mag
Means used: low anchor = 17.9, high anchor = 17.9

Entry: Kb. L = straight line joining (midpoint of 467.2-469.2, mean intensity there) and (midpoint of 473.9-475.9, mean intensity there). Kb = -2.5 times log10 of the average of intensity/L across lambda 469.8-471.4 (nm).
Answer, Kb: -0.017 mag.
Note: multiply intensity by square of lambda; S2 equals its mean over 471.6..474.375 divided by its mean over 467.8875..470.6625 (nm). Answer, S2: 1.0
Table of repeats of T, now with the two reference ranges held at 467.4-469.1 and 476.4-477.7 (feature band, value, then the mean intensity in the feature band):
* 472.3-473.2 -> 0.01 nm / 17.9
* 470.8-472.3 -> -0.04 nm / 18.5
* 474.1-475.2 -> -0.02 nm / 18.4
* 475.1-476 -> -0.03 nm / 18.5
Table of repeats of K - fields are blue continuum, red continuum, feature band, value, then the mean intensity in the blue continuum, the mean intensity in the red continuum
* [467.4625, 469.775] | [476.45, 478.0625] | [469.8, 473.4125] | -0.01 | 18.1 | 18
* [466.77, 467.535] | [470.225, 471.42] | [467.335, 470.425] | 0.04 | 19.4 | 18.5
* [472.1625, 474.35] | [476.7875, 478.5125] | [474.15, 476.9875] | -0.02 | 18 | 18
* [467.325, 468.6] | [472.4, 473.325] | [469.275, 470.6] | -0.01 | 18.2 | 18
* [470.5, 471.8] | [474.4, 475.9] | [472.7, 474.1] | 0.03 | 18.5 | 18.5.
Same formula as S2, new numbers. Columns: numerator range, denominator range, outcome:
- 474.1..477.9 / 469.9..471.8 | 1.01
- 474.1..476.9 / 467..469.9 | 1.03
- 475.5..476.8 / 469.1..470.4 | 1.01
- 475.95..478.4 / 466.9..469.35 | 1.01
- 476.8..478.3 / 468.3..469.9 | 1.02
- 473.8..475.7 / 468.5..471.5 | 1.02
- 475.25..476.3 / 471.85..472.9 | 1.04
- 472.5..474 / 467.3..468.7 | 1.02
